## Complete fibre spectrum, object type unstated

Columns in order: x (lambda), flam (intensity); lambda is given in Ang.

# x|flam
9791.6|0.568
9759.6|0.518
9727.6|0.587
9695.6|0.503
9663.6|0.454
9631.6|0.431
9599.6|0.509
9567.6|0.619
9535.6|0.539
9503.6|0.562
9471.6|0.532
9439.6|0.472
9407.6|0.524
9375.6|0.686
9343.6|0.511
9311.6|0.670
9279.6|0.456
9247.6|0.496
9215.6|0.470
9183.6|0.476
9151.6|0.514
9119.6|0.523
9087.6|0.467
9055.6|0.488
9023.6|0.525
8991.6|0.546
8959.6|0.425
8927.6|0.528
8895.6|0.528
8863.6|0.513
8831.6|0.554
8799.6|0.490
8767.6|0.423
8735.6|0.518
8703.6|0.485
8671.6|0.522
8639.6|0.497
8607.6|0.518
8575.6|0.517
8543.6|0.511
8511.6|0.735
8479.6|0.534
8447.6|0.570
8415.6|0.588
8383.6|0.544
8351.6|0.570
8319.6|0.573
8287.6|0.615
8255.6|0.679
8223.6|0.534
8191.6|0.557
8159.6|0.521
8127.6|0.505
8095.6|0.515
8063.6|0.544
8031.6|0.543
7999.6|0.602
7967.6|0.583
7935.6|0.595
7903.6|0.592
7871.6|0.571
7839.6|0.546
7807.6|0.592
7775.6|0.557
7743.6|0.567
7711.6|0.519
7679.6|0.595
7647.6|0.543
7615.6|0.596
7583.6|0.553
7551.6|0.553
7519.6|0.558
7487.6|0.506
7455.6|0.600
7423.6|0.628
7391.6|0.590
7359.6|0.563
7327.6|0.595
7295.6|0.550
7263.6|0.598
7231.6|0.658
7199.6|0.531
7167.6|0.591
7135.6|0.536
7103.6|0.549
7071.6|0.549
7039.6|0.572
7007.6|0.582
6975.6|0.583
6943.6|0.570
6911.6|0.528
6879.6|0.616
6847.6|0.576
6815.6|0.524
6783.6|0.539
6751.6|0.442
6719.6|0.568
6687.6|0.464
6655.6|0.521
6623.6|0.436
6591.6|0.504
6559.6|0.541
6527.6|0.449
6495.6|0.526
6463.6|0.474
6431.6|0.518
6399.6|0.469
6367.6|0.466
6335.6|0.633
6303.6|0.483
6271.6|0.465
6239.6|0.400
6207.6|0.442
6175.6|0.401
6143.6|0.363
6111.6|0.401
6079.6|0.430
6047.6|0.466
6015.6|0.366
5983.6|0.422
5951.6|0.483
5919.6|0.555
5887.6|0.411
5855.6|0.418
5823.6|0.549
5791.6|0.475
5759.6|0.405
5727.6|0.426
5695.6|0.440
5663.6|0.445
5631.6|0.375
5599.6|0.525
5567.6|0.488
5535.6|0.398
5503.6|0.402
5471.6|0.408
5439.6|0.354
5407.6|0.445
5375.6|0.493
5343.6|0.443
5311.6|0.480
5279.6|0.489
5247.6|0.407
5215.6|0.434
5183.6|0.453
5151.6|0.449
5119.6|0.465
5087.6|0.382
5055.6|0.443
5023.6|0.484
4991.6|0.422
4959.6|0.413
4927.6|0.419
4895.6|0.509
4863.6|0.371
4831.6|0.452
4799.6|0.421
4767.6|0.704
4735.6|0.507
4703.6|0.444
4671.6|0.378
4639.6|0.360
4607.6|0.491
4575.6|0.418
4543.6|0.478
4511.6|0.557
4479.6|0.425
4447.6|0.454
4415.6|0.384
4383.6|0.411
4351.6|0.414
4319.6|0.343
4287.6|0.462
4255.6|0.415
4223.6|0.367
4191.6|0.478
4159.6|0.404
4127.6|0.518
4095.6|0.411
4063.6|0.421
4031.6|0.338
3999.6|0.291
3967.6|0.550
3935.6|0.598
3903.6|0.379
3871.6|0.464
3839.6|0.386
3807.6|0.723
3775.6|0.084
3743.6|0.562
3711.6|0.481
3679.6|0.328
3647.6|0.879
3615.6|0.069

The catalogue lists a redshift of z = 0.701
